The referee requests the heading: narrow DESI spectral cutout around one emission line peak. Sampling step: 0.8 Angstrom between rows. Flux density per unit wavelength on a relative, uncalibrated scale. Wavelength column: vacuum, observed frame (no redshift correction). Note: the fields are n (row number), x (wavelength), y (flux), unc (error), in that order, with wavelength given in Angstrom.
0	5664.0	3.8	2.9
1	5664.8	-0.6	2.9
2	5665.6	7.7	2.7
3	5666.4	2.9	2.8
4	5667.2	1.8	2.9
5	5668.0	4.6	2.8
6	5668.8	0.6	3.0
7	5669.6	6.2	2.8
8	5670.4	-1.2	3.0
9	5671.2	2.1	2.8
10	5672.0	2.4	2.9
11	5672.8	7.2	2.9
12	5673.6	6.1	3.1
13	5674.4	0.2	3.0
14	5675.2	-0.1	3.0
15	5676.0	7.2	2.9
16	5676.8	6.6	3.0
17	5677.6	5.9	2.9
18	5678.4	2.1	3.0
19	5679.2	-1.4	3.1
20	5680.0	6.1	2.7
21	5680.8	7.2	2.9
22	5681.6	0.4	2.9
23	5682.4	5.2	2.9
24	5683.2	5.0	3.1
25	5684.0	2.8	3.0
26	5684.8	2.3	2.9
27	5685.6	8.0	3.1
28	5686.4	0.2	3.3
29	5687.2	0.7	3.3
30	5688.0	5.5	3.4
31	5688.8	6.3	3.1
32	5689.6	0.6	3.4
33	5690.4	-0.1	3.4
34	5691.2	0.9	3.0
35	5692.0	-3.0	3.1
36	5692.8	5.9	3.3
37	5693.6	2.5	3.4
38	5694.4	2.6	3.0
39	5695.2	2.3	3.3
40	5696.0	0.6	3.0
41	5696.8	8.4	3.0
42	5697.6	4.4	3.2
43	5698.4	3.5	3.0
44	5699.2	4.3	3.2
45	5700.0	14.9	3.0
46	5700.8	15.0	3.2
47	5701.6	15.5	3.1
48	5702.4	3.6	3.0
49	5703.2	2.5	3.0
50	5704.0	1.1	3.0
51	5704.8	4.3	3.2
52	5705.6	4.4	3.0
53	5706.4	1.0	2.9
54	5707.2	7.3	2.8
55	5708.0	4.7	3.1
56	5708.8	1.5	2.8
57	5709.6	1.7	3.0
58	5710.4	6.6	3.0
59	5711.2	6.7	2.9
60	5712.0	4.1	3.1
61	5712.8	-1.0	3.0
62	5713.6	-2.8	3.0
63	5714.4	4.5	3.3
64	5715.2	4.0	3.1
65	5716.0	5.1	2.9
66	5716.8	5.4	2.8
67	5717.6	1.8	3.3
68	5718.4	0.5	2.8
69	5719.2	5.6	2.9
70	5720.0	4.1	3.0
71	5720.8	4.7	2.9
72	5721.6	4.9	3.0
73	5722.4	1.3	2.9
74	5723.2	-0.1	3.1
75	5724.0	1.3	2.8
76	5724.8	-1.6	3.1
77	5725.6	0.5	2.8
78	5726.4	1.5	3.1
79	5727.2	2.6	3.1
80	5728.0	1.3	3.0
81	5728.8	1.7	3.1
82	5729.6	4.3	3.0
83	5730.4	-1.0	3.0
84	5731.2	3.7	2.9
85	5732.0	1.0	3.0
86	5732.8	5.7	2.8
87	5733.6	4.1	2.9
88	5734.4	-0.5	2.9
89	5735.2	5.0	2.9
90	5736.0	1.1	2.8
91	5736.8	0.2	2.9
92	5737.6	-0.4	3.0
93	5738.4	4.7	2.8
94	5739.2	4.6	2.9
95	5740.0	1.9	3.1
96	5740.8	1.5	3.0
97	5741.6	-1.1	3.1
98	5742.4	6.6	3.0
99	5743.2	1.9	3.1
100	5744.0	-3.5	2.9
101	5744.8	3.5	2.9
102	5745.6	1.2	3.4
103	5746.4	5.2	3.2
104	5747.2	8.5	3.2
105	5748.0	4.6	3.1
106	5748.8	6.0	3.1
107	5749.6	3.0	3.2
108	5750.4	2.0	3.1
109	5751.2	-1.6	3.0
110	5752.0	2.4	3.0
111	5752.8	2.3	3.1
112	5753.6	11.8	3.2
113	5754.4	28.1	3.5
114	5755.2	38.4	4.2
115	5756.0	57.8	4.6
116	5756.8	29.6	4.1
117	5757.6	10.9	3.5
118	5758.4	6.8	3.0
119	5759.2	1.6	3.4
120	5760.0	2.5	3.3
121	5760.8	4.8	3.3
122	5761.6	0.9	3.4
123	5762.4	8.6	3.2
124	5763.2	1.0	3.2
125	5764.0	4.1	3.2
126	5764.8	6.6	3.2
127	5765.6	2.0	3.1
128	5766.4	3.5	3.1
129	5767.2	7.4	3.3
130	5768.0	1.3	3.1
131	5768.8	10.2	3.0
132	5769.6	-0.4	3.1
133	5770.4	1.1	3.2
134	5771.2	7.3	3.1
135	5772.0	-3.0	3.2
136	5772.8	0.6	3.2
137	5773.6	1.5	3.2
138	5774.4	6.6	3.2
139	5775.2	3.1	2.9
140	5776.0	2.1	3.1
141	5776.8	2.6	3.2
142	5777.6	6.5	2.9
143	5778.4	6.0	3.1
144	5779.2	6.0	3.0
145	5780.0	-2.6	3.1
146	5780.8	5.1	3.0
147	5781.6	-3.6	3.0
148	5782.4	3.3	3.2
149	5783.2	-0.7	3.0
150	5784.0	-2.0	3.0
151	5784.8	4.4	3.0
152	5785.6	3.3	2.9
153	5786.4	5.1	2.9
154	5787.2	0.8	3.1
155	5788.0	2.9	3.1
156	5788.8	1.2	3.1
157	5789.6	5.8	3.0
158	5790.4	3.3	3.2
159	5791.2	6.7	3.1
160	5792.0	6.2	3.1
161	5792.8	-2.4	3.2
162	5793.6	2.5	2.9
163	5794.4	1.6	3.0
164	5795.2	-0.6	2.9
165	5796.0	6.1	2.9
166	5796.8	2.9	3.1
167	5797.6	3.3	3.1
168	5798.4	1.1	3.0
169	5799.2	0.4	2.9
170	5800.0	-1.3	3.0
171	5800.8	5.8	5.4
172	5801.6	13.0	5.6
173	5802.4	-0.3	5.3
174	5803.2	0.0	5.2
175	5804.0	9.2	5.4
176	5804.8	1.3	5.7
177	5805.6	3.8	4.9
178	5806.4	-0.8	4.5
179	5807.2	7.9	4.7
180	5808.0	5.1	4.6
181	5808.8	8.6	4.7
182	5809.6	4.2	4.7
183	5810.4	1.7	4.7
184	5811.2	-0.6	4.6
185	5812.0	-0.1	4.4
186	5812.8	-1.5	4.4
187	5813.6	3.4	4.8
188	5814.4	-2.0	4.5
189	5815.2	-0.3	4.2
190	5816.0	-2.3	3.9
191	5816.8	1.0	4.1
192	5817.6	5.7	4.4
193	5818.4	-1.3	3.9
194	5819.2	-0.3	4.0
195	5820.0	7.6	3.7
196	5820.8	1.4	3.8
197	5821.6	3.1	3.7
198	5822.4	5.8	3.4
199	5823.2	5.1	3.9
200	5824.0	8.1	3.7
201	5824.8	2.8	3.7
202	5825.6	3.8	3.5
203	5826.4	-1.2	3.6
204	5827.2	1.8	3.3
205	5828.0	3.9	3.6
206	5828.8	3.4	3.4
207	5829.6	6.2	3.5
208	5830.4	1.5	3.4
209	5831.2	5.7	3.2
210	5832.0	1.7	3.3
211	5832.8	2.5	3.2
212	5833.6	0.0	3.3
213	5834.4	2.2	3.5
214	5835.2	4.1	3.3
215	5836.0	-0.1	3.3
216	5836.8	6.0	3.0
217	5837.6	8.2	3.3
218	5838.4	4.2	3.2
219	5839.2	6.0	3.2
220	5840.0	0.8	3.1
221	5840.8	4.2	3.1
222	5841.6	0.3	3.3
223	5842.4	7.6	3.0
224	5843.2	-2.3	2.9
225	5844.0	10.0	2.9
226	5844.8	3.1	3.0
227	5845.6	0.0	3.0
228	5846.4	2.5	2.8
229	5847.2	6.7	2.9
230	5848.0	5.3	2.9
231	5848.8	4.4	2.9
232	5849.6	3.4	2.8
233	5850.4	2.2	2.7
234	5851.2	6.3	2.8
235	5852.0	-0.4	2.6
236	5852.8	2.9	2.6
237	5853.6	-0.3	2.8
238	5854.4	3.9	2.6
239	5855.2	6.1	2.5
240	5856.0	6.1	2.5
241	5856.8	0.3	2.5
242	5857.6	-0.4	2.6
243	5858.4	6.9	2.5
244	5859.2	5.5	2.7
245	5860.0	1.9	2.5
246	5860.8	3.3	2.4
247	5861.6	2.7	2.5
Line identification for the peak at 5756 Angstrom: [O III] 5007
